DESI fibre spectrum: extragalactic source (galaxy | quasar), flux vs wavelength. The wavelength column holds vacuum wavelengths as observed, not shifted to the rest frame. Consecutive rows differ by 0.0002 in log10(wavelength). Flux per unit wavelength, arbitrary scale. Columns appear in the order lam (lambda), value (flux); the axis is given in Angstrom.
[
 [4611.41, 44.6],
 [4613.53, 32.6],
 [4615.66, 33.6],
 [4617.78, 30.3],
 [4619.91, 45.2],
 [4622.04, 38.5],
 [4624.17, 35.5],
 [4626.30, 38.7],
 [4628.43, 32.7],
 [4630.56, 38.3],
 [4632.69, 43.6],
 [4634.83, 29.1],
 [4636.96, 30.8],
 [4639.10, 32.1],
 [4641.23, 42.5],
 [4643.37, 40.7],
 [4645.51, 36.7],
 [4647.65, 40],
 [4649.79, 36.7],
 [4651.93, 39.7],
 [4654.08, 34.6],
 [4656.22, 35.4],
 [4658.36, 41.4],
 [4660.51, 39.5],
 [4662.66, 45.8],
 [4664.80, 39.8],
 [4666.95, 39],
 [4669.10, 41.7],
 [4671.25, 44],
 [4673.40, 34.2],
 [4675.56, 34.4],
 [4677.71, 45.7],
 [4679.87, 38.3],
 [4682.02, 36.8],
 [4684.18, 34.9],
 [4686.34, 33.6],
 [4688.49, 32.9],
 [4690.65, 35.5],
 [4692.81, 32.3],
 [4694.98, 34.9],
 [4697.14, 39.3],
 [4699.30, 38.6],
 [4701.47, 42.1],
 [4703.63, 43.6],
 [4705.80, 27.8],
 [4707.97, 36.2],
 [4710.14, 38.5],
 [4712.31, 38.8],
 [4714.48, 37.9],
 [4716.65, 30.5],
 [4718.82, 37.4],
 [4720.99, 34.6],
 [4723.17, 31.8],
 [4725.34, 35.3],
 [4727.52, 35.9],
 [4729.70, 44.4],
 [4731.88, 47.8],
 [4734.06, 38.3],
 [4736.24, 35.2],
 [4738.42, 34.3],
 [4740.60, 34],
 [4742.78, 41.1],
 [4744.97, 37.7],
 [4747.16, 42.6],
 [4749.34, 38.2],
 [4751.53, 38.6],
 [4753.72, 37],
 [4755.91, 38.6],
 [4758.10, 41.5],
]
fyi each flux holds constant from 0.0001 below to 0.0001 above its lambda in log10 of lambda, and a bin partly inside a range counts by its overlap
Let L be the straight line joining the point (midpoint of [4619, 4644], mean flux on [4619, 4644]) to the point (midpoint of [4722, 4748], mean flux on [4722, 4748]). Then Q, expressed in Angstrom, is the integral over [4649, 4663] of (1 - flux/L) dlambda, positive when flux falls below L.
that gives -0.5 Angstrom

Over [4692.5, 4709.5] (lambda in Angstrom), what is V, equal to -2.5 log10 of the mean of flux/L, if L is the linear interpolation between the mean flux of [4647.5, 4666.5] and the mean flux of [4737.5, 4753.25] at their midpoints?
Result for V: 0.04 mag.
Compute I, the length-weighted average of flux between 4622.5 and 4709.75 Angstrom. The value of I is 37.5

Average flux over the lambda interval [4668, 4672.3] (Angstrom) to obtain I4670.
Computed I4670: 42.8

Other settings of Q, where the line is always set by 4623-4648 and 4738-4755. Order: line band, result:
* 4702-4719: 0.52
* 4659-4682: -1.86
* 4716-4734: 0.18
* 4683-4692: 0.75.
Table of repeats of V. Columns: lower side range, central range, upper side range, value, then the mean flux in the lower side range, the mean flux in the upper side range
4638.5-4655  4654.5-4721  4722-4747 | 0.012 mag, 38.1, 38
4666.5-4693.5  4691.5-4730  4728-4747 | 0.051 mag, 37.2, 39.2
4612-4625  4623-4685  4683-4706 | -0.052 mag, 36.3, 36.3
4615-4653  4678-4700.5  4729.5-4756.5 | 0.055 mag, 37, 38.9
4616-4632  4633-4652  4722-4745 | 0.017 mag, 37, 37.8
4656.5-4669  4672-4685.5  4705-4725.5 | 0.044 mag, 40.8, 35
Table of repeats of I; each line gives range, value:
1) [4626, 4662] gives 37.3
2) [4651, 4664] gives 39.4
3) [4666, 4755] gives 37.5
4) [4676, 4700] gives 36.5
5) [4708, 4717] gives 36.9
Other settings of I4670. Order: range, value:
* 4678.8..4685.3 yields 36.6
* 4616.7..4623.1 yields 38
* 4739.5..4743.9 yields 37.6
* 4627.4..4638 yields 34.9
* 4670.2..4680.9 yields 39.3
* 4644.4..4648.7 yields 38.4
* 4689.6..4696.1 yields 34.2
